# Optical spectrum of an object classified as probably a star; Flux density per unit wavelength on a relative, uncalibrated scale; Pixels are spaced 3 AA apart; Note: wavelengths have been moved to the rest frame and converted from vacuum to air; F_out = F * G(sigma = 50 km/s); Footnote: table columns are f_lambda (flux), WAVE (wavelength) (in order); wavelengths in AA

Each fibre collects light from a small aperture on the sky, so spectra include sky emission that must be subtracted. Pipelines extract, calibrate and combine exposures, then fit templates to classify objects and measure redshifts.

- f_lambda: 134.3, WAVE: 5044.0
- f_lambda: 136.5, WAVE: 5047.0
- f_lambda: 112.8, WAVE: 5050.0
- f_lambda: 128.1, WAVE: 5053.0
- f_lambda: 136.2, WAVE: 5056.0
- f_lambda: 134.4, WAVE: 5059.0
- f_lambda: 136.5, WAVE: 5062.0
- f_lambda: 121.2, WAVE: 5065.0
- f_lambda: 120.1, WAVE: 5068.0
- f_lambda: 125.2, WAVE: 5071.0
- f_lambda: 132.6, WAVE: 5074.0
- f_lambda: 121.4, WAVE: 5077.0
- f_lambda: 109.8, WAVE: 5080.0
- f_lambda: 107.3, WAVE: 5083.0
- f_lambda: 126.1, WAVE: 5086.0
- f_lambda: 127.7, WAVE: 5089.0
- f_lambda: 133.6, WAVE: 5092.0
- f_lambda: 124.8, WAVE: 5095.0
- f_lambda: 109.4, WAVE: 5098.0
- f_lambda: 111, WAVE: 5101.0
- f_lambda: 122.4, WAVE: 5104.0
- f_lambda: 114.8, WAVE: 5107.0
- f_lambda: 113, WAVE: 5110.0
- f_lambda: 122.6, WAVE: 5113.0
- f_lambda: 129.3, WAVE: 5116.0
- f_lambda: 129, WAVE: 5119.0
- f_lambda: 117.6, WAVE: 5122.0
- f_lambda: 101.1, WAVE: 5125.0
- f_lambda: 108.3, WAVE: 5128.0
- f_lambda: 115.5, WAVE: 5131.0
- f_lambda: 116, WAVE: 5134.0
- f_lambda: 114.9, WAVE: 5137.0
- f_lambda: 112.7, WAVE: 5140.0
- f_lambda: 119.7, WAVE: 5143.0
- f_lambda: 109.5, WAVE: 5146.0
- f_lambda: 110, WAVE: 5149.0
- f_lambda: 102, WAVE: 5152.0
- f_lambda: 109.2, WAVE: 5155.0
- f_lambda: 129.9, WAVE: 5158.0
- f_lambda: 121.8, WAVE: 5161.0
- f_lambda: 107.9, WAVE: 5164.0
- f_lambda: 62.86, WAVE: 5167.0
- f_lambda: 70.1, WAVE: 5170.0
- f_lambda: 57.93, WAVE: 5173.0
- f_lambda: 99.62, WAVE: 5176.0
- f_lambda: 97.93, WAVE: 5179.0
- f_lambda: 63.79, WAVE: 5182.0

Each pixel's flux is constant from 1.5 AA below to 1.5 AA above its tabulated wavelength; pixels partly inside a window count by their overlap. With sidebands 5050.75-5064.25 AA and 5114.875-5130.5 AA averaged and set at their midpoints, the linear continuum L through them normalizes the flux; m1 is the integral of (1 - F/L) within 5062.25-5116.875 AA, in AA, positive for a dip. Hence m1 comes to 1.5 AA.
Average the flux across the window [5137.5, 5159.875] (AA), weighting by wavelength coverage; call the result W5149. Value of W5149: 114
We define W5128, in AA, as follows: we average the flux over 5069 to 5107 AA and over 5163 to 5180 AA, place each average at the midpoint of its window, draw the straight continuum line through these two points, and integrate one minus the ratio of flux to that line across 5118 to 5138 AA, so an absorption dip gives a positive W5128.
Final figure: -2.4 AA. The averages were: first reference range 121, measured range 114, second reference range 81.5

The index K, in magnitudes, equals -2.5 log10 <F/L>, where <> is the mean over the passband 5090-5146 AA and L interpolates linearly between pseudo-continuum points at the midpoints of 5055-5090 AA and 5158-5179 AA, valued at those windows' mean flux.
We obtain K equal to -0.087 mag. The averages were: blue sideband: 125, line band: 117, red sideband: 90.6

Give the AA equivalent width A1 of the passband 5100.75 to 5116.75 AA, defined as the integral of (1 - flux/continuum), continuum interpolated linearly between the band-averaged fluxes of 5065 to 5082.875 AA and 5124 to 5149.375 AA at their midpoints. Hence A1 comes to -0.4 AA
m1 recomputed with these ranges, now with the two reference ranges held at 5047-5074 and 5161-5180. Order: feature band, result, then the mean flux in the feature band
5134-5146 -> -2.2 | 115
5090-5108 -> -1.1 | 120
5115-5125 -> -1.6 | 121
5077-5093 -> -0.3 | 121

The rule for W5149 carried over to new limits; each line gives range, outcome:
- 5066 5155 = 117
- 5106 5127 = 118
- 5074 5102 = 120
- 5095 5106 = 116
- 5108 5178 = 108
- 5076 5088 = 116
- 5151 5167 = 110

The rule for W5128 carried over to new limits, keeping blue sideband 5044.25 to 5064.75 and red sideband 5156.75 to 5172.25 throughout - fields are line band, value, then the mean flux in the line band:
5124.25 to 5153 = -2.0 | 111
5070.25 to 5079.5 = 0.0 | 125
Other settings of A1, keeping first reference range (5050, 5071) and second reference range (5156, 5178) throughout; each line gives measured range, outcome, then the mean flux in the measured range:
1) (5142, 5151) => -1.1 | 112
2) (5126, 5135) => -0.6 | 112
